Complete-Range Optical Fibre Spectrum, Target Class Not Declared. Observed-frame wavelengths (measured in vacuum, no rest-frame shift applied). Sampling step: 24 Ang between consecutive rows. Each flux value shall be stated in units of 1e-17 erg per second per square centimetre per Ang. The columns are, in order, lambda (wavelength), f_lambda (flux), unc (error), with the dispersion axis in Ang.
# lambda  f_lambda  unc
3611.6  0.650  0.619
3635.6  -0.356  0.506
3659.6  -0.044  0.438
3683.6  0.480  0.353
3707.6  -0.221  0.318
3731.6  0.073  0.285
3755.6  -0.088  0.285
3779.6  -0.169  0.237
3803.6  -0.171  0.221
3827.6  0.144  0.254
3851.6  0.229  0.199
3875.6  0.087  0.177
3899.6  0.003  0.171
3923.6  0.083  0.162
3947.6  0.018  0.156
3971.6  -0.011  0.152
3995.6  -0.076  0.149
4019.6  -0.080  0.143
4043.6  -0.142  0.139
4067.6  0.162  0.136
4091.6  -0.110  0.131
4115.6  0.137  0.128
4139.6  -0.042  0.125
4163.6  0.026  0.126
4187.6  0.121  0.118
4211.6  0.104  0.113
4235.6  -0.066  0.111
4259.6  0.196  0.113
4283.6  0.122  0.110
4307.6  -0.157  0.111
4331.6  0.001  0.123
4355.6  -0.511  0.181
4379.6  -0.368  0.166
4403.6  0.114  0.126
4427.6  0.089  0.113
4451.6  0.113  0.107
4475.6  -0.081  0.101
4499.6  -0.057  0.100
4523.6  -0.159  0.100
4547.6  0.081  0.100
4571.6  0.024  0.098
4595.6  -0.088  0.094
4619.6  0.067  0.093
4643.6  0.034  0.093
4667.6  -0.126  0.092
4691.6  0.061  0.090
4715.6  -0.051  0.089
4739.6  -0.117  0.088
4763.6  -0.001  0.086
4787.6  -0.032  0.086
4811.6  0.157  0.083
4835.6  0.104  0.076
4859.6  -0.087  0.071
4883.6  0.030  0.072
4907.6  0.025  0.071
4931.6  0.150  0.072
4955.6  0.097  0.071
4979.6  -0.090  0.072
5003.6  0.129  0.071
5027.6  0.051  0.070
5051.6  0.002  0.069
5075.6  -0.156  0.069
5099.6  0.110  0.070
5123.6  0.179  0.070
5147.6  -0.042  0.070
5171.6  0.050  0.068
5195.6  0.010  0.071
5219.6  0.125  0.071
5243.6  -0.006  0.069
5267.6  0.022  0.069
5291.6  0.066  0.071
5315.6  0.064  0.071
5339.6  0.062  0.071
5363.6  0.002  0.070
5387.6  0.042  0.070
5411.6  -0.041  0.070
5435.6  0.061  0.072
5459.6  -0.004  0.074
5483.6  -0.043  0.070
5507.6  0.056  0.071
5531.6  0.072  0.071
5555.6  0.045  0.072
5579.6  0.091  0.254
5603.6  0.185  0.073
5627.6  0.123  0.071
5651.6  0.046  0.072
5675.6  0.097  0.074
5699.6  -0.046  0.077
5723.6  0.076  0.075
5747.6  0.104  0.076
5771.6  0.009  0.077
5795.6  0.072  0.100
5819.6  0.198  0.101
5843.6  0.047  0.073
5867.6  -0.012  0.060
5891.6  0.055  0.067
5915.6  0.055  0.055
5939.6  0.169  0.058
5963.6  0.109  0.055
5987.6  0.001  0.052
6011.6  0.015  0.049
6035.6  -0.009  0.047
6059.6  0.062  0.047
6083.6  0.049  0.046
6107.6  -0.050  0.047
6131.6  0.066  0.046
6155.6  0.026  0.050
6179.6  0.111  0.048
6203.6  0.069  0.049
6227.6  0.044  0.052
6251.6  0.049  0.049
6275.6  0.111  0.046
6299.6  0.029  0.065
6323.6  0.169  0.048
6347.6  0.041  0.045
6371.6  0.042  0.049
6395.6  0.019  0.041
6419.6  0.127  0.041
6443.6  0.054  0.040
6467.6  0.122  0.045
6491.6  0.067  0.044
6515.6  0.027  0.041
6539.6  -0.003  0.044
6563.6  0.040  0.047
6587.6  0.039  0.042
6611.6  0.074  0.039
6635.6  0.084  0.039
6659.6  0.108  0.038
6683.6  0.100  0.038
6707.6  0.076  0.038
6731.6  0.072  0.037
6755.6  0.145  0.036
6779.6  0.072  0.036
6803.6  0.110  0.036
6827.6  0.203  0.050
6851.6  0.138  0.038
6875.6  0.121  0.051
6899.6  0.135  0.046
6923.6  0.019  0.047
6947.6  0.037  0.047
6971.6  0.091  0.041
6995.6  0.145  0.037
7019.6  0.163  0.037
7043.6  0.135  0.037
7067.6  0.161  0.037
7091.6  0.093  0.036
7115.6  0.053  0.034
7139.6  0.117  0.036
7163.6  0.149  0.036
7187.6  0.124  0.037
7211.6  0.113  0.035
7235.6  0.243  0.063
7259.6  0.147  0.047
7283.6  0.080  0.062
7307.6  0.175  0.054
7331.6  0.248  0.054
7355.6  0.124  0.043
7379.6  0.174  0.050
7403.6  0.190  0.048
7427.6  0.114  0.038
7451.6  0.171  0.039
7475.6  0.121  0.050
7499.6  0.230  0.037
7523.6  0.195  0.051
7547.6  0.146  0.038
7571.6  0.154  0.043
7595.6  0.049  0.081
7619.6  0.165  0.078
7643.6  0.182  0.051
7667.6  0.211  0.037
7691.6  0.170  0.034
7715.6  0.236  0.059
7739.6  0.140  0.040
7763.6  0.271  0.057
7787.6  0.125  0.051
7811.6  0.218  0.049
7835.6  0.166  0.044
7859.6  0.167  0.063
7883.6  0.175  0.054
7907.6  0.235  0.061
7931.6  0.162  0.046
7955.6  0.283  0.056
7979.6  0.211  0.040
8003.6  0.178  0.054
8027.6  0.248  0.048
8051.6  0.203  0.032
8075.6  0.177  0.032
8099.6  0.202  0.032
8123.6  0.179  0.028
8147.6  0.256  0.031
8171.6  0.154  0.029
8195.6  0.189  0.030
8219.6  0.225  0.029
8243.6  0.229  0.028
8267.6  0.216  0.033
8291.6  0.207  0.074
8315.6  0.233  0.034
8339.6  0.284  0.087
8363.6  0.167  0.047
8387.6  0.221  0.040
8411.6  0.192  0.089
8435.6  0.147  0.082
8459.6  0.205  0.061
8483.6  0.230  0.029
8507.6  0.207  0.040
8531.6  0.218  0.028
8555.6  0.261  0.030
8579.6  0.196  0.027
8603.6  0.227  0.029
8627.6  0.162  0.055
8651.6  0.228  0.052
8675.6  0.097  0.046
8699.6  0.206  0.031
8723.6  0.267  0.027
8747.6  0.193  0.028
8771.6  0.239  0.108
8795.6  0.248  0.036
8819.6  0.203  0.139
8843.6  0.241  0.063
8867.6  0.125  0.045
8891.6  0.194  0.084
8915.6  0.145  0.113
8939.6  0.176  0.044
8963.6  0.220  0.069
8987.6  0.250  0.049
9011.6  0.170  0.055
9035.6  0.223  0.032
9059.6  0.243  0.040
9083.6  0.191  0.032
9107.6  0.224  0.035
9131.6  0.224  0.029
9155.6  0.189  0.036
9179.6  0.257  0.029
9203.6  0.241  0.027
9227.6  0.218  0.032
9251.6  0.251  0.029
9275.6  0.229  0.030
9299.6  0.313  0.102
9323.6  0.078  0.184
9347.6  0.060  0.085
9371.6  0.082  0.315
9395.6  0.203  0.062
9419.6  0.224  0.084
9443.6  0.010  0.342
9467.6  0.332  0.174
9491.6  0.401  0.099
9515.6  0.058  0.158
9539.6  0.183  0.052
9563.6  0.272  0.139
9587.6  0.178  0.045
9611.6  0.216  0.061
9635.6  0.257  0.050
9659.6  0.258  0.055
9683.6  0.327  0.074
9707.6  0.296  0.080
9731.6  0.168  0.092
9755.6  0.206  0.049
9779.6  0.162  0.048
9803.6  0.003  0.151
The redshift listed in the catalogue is 0.809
